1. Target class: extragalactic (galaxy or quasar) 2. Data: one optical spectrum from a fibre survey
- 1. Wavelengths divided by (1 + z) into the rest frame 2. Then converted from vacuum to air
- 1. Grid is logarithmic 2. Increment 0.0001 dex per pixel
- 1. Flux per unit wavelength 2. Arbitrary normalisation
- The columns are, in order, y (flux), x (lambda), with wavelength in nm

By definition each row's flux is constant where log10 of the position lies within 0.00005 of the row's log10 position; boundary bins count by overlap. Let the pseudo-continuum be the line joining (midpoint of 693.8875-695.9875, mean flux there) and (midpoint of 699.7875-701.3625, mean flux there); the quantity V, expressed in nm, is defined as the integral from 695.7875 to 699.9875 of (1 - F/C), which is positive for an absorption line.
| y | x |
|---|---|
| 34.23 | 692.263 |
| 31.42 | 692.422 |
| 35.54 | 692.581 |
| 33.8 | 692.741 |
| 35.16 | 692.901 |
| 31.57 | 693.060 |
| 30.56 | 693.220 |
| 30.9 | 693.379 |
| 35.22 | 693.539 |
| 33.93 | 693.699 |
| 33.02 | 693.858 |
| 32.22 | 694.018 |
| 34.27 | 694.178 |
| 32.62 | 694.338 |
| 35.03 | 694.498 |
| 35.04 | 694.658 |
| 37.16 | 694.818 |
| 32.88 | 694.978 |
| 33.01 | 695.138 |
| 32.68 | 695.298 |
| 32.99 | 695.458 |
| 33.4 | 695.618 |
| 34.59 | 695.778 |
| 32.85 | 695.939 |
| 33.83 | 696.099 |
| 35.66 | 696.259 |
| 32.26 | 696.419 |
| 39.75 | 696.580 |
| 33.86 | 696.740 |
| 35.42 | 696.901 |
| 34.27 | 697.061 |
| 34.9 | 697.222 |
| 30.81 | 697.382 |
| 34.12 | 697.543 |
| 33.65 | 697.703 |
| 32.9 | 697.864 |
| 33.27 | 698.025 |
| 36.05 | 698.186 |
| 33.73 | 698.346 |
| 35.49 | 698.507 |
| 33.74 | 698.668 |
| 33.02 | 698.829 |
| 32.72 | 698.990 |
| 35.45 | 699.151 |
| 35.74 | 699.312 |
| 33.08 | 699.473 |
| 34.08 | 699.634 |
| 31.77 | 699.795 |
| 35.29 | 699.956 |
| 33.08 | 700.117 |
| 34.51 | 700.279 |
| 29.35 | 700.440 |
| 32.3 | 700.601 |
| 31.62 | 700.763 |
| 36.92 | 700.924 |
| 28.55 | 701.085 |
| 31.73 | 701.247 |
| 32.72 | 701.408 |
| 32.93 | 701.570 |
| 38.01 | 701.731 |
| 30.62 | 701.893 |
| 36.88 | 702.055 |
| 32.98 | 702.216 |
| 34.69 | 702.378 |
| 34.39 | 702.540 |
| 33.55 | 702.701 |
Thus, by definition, -0.13 nm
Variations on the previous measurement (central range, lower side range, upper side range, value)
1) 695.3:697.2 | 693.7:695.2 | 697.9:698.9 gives -0.019 nm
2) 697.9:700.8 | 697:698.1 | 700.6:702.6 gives -0.015 nm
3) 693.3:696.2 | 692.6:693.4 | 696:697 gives 0.021 nm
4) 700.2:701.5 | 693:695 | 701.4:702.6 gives 0.072 nm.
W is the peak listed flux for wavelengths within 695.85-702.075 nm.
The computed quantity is 39.75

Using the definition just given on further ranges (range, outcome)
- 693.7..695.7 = 37.16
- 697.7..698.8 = 36.05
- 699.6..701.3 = 36.92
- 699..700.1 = 35.74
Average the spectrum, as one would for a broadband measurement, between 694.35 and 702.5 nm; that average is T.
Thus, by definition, 33.8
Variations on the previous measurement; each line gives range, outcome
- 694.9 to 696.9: 34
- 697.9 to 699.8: 34.1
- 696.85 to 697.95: 33.7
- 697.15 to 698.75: 33.9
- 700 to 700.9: 32.6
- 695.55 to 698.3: 34.2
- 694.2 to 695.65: 33.9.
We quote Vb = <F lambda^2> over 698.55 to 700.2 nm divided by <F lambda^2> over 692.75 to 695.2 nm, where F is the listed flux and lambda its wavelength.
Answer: 1.0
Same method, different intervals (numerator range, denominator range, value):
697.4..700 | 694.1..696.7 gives 1.00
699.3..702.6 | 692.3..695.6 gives 1.02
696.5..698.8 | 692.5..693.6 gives 1.05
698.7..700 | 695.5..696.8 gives 0.99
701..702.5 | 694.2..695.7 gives 1.00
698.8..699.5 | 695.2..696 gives 1.04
